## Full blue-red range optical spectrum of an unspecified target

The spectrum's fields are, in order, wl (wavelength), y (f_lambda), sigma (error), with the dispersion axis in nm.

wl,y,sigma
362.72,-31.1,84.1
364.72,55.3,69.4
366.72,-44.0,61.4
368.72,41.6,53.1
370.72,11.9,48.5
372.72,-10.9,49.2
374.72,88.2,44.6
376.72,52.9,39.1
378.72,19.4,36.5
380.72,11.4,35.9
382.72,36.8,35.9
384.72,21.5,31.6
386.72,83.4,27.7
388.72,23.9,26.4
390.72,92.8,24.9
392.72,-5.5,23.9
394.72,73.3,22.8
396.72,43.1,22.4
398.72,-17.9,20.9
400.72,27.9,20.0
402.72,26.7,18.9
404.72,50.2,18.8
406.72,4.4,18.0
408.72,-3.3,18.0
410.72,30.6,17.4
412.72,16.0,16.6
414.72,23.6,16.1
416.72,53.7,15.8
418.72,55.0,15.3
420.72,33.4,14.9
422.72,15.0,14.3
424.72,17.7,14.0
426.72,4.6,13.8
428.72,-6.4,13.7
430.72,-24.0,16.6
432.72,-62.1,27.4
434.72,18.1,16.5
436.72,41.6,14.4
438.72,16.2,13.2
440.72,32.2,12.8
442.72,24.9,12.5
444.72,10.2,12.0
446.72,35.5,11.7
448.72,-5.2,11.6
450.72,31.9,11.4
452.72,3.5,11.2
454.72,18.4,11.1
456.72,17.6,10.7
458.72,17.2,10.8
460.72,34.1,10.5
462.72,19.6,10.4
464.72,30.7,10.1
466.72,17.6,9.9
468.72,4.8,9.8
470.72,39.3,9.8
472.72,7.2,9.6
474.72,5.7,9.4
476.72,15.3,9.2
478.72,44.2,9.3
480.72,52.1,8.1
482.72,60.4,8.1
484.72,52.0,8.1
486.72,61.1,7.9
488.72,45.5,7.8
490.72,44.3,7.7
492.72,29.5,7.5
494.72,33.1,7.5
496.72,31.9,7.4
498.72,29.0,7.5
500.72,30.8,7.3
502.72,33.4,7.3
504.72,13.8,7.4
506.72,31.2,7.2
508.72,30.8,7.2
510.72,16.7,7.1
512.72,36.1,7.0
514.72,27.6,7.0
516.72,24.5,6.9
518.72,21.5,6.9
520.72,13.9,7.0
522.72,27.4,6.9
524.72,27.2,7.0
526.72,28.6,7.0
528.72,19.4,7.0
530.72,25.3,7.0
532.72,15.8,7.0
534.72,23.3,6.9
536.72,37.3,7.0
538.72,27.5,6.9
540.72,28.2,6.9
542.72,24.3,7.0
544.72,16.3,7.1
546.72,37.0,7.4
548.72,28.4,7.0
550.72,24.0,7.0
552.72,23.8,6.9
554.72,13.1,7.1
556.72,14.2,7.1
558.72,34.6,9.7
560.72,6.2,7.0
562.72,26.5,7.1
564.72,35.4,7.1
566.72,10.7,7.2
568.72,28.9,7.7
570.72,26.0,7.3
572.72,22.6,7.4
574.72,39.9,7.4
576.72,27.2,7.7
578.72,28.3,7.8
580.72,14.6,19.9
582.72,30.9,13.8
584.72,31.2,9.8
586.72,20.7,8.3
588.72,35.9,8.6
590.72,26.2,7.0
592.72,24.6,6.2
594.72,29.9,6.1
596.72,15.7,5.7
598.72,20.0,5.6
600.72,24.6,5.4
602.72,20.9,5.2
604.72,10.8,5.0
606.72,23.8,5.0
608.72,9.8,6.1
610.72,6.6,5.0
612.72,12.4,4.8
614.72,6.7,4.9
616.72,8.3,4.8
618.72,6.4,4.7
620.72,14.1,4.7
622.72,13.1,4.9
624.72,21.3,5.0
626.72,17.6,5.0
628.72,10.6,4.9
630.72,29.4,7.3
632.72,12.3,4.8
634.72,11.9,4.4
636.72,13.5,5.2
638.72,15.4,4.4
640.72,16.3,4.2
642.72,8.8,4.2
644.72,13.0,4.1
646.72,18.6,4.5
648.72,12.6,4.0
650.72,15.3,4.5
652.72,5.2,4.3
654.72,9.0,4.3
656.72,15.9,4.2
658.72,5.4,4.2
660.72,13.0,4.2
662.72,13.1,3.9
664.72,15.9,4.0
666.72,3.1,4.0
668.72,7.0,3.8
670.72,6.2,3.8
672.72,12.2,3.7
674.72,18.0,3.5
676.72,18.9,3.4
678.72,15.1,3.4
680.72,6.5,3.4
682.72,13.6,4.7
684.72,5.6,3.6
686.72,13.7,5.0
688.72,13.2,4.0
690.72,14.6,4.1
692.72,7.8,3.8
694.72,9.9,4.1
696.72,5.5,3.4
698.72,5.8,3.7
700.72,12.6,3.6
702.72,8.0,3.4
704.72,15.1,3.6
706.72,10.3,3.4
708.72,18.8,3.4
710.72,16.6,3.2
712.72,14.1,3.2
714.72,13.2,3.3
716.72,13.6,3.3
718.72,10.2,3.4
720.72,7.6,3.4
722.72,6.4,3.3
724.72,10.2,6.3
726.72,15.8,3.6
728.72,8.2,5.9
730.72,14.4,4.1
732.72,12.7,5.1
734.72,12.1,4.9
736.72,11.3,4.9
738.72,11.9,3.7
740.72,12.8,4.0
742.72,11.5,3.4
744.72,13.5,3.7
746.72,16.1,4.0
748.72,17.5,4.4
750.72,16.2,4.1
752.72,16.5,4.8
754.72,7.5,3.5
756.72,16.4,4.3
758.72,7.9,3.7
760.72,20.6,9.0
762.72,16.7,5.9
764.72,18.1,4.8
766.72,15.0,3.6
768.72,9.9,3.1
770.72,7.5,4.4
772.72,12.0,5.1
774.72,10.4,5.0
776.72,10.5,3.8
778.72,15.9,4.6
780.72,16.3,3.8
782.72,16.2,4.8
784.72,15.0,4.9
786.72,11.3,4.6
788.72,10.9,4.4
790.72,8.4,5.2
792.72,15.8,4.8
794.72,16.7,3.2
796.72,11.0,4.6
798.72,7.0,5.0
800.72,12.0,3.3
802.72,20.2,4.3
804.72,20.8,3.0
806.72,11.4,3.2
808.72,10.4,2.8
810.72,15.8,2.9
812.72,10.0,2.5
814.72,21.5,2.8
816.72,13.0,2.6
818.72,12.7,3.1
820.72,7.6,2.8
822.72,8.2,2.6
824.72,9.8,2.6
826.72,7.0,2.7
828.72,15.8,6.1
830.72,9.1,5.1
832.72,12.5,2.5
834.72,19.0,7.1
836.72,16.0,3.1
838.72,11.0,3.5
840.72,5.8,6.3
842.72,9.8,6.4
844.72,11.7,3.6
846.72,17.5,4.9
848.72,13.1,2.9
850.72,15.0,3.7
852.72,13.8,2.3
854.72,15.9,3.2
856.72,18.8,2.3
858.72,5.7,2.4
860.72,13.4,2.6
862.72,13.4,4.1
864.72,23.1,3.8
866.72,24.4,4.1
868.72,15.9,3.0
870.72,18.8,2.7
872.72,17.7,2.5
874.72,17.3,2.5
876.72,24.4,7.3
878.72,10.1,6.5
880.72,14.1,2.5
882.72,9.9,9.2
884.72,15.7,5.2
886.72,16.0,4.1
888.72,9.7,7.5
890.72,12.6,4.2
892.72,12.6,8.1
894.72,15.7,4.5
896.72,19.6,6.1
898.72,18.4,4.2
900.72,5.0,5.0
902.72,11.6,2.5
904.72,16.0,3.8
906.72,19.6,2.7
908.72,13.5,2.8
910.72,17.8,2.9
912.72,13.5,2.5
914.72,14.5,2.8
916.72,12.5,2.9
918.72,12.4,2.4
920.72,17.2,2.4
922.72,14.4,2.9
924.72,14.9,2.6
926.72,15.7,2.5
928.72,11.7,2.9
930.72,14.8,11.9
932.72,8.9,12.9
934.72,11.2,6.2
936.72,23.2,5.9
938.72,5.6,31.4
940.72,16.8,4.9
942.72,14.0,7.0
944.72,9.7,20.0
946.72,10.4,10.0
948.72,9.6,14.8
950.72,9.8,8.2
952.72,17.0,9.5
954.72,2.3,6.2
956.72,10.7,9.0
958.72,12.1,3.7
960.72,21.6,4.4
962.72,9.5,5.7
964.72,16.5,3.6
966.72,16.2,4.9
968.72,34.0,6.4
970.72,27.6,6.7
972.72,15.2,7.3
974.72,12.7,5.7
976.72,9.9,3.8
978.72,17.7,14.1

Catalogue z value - 0.73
